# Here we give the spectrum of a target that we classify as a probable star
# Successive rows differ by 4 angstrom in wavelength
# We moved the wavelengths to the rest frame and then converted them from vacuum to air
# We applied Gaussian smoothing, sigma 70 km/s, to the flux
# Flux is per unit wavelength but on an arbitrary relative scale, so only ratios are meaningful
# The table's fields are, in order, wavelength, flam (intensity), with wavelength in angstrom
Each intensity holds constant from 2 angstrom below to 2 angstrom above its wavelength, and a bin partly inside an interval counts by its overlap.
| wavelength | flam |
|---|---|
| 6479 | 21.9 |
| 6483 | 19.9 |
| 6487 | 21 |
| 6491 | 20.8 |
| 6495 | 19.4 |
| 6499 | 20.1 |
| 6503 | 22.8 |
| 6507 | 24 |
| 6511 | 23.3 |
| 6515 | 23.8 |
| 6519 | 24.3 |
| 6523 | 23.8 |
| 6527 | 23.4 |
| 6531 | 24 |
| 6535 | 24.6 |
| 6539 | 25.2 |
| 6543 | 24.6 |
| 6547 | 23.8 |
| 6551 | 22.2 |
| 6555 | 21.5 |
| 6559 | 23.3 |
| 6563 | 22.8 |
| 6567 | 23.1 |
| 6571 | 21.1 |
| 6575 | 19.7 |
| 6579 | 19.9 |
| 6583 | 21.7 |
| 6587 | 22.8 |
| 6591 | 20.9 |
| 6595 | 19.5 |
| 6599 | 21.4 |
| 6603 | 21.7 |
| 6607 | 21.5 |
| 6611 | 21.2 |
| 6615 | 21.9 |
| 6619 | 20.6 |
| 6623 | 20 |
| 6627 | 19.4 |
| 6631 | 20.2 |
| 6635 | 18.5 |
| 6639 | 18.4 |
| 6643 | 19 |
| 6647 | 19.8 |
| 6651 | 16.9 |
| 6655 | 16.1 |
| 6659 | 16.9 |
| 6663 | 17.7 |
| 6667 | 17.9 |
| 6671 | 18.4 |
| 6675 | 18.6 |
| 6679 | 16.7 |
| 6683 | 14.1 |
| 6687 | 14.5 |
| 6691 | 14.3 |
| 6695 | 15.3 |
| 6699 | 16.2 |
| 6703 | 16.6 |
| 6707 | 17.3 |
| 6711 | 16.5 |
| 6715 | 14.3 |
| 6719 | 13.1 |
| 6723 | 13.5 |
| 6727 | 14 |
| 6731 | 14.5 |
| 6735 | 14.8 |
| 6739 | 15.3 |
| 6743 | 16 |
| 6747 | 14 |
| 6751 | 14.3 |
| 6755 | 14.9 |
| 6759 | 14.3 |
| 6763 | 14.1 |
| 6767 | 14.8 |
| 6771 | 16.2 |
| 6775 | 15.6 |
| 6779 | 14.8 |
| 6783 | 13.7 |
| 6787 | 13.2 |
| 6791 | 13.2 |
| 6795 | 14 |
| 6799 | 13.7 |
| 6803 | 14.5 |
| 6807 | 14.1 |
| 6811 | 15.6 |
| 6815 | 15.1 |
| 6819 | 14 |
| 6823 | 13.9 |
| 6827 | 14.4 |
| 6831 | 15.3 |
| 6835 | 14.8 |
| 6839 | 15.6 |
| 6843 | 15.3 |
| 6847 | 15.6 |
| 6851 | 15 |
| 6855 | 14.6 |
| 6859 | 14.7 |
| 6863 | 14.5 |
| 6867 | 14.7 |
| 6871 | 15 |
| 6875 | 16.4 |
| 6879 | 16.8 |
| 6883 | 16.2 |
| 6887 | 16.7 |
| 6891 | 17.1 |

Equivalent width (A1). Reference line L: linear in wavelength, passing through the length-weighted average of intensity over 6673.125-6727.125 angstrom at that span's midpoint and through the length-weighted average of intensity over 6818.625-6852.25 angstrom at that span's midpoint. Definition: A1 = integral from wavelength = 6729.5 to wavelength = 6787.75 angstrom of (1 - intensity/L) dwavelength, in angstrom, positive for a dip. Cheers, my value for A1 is 1.7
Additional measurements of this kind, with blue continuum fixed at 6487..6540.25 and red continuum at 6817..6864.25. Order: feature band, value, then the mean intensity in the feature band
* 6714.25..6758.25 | 7.5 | 14.4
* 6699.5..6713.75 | 1.2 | 16.6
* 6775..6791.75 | 2.3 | 14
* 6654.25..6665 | 1.3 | 17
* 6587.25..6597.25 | 0.1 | 20.7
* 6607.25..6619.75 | -0.5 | 21.3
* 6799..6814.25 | 1.0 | 14.6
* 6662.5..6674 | 0.6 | 18.1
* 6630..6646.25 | 0.7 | 19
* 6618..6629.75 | 0.1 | 20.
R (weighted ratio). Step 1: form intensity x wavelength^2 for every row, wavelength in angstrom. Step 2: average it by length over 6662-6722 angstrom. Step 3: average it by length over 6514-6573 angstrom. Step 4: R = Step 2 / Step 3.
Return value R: 0.72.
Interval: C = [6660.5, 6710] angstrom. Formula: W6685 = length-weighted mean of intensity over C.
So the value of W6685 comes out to 16.5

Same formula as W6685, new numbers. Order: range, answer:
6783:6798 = 13.5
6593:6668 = 19.4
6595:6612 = 21.2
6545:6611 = 21.7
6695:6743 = 15.1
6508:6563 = 23.7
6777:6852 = 14.5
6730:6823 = 14.5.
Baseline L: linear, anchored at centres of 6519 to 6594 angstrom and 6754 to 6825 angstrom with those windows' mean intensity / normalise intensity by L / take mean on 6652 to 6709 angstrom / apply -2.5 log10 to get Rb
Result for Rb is 0.11 mag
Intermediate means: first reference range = 22.7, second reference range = 14.4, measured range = 16.5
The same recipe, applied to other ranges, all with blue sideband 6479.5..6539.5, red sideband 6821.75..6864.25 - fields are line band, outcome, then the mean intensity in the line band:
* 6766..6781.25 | 0.08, 15.4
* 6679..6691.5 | 0.25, 14.7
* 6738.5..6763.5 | 0.16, 14.7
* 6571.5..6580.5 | 0.06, 20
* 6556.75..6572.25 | -0.06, 22.6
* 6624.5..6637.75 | 0.03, 19.3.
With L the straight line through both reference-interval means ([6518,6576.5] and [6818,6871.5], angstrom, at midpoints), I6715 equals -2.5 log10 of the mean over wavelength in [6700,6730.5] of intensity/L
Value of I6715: 0.22 mag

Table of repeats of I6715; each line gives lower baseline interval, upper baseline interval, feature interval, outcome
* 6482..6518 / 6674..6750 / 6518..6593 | -0.136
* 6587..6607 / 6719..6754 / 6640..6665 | 0.044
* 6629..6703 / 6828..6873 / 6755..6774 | 0.078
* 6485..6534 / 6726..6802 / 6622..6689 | 0.011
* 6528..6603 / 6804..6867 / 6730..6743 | 0.167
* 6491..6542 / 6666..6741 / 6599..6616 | -0.111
